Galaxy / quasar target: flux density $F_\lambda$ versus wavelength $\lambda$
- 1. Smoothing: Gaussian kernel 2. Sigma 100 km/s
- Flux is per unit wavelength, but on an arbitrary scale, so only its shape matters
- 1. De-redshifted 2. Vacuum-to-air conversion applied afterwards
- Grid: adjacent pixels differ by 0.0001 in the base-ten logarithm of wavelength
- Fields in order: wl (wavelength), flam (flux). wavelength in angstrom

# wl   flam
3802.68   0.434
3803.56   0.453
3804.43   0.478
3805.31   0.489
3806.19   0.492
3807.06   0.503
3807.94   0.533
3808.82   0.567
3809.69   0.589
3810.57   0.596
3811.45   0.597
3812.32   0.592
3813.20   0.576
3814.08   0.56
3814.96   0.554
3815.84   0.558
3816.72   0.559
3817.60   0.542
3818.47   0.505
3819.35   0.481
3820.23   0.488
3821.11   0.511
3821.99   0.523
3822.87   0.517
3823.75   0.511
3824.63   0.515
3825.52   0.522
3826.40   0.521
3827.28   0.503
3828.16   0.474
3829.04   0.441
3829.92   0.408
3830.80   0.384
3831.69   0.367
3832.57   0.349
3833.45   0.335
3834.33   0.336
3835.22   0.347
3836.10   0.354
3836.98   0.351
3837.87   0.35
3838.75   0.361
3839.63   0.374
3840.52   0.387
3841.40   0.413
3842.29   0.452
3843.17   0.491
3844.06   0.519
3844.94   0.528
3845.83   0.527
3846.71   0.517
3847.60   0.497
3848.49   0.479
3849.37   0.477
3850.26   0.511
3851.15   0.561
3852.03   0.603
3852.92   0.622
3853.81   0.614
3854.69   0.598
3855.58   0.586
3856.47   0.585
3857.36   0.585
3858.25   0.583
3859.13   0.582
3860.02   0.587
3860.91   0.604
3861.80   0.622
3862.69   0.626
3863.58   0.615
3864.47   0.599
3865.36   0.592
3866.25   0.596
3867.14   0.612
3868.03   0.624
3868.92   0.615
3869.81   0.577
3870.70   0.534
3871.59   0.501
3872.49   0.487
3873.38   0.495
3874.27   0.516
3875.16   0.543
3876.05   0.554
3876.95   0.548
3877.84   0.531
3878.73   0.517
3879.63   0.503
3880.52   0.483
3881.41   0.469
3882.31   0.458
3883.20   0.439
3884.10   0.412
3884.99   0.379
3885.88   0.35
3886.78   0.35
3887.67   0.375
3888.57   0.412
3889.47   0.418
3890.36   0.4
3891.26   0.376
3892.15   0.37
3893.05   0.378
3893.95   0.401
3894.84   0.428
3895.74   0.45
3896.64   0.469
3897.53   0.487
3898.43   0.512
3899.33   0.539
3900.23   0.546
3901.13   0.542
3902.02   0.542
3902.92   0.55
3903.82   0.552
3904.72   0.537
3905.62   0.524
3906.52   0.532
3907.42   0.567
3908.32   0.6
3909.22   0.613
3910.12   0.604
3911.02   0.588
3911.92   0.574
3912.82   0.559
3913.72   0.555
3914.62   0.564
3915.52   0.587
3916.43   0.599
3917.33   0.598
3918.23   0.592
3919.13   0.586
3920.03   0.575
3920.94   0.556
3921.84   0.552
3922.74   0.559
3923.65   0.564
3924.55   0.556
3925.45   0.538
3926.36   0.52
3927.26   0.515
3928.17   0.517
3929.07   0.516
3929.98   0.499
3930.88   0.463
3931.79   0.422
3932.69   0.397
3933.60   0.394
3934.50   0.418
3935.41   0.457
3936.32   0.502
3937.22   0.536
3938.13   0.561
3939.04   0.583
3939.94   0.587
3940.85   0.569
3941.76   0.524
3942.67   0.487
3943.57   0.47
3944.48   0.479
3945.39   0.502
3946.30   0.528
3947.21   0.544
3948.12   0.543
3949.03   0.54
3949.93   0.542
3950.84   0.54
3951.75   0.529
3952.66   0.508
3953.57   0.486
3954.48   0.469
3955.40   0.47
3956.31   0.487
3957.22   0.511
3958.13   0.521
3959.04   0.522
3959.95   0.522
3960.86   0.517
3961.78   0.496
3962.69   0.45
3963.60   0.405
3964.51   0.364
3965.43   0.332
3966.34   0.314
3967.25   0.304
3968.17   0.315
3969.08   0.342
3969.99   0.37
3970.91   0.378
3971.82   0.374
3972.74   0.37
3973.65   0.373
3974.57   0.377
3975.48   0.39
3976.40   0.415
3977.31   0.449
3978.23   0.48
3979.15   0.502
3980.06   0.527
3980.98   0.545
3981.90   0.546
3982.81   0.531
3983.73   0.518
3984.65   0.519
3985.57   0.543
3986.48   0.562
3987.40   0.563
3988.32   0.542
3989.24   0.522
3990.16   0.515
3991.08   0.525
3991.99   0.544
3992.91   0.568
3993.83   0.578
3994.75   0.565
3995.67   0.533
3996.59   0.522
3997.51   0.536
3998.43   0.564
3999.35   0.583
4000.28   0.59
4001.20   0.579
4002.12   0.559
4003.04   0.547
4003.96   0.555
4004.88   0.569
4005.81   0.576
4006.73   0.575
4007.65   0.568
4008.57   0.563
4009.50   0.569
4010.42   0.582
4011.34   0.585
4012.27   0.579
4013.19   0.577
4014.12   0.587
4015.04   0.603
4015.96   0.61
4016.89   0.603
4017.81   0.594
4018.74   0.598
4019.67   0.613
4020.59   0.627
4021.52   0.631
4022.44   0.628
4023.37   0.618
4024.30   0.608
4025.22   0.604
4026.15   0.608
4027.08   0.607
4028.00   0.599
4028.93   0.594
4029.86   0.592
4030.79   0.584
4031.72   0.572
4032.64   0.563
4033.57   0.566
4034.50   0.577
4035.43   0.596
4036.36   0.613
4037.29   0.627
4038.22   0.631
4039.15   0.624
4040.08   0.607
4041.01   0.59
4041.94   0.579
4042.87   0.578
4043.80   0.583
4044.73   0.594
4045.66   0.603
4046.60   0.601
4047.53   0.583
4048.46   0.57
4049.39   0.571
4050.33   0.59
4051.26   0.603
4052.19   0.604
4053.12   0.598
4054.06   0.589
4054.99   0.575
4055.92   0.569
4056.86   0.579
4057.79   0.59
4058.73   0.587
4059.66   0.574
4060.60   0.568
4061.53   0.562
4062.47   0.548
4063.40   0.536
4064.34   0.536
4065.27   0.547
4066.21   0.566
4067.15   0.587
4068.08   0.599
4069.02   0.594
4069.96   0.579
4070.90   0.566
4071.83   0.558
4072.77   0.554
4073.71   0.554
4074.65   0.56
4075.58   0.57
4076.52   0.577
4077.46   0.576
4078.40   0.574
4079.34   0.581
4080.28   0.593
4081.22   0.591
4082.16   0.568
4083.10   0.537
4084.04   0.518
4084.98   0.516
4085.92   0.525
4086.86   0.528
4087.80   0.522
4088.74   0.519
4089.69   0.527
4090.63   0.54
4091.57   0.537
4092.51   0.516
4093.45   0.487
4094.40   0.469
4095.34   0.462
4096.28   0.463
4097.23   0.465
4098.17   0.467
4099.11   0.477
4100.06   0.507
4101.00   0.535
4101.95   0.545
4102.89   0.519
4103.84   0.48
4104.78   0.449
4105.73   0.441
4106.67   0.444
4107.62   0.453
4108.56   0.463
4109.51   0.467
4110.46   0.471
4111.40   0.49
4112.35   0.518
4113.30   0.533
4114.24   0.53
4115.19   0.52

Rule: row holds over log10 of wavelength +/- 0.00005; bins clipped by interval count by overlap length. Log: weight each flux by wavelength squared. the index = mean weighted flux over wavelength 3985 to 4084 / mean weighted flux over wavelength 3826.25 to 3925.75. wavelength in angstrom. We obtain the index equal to 1.24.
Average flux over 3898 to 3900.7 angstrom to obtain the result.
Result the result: 0.531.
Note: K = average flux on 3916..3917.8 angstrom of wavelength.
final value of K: 0.6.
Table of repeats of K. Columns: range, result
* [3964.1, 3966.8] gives 0.336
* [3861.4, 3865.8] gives 0.61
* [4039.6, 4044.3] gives 0.588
